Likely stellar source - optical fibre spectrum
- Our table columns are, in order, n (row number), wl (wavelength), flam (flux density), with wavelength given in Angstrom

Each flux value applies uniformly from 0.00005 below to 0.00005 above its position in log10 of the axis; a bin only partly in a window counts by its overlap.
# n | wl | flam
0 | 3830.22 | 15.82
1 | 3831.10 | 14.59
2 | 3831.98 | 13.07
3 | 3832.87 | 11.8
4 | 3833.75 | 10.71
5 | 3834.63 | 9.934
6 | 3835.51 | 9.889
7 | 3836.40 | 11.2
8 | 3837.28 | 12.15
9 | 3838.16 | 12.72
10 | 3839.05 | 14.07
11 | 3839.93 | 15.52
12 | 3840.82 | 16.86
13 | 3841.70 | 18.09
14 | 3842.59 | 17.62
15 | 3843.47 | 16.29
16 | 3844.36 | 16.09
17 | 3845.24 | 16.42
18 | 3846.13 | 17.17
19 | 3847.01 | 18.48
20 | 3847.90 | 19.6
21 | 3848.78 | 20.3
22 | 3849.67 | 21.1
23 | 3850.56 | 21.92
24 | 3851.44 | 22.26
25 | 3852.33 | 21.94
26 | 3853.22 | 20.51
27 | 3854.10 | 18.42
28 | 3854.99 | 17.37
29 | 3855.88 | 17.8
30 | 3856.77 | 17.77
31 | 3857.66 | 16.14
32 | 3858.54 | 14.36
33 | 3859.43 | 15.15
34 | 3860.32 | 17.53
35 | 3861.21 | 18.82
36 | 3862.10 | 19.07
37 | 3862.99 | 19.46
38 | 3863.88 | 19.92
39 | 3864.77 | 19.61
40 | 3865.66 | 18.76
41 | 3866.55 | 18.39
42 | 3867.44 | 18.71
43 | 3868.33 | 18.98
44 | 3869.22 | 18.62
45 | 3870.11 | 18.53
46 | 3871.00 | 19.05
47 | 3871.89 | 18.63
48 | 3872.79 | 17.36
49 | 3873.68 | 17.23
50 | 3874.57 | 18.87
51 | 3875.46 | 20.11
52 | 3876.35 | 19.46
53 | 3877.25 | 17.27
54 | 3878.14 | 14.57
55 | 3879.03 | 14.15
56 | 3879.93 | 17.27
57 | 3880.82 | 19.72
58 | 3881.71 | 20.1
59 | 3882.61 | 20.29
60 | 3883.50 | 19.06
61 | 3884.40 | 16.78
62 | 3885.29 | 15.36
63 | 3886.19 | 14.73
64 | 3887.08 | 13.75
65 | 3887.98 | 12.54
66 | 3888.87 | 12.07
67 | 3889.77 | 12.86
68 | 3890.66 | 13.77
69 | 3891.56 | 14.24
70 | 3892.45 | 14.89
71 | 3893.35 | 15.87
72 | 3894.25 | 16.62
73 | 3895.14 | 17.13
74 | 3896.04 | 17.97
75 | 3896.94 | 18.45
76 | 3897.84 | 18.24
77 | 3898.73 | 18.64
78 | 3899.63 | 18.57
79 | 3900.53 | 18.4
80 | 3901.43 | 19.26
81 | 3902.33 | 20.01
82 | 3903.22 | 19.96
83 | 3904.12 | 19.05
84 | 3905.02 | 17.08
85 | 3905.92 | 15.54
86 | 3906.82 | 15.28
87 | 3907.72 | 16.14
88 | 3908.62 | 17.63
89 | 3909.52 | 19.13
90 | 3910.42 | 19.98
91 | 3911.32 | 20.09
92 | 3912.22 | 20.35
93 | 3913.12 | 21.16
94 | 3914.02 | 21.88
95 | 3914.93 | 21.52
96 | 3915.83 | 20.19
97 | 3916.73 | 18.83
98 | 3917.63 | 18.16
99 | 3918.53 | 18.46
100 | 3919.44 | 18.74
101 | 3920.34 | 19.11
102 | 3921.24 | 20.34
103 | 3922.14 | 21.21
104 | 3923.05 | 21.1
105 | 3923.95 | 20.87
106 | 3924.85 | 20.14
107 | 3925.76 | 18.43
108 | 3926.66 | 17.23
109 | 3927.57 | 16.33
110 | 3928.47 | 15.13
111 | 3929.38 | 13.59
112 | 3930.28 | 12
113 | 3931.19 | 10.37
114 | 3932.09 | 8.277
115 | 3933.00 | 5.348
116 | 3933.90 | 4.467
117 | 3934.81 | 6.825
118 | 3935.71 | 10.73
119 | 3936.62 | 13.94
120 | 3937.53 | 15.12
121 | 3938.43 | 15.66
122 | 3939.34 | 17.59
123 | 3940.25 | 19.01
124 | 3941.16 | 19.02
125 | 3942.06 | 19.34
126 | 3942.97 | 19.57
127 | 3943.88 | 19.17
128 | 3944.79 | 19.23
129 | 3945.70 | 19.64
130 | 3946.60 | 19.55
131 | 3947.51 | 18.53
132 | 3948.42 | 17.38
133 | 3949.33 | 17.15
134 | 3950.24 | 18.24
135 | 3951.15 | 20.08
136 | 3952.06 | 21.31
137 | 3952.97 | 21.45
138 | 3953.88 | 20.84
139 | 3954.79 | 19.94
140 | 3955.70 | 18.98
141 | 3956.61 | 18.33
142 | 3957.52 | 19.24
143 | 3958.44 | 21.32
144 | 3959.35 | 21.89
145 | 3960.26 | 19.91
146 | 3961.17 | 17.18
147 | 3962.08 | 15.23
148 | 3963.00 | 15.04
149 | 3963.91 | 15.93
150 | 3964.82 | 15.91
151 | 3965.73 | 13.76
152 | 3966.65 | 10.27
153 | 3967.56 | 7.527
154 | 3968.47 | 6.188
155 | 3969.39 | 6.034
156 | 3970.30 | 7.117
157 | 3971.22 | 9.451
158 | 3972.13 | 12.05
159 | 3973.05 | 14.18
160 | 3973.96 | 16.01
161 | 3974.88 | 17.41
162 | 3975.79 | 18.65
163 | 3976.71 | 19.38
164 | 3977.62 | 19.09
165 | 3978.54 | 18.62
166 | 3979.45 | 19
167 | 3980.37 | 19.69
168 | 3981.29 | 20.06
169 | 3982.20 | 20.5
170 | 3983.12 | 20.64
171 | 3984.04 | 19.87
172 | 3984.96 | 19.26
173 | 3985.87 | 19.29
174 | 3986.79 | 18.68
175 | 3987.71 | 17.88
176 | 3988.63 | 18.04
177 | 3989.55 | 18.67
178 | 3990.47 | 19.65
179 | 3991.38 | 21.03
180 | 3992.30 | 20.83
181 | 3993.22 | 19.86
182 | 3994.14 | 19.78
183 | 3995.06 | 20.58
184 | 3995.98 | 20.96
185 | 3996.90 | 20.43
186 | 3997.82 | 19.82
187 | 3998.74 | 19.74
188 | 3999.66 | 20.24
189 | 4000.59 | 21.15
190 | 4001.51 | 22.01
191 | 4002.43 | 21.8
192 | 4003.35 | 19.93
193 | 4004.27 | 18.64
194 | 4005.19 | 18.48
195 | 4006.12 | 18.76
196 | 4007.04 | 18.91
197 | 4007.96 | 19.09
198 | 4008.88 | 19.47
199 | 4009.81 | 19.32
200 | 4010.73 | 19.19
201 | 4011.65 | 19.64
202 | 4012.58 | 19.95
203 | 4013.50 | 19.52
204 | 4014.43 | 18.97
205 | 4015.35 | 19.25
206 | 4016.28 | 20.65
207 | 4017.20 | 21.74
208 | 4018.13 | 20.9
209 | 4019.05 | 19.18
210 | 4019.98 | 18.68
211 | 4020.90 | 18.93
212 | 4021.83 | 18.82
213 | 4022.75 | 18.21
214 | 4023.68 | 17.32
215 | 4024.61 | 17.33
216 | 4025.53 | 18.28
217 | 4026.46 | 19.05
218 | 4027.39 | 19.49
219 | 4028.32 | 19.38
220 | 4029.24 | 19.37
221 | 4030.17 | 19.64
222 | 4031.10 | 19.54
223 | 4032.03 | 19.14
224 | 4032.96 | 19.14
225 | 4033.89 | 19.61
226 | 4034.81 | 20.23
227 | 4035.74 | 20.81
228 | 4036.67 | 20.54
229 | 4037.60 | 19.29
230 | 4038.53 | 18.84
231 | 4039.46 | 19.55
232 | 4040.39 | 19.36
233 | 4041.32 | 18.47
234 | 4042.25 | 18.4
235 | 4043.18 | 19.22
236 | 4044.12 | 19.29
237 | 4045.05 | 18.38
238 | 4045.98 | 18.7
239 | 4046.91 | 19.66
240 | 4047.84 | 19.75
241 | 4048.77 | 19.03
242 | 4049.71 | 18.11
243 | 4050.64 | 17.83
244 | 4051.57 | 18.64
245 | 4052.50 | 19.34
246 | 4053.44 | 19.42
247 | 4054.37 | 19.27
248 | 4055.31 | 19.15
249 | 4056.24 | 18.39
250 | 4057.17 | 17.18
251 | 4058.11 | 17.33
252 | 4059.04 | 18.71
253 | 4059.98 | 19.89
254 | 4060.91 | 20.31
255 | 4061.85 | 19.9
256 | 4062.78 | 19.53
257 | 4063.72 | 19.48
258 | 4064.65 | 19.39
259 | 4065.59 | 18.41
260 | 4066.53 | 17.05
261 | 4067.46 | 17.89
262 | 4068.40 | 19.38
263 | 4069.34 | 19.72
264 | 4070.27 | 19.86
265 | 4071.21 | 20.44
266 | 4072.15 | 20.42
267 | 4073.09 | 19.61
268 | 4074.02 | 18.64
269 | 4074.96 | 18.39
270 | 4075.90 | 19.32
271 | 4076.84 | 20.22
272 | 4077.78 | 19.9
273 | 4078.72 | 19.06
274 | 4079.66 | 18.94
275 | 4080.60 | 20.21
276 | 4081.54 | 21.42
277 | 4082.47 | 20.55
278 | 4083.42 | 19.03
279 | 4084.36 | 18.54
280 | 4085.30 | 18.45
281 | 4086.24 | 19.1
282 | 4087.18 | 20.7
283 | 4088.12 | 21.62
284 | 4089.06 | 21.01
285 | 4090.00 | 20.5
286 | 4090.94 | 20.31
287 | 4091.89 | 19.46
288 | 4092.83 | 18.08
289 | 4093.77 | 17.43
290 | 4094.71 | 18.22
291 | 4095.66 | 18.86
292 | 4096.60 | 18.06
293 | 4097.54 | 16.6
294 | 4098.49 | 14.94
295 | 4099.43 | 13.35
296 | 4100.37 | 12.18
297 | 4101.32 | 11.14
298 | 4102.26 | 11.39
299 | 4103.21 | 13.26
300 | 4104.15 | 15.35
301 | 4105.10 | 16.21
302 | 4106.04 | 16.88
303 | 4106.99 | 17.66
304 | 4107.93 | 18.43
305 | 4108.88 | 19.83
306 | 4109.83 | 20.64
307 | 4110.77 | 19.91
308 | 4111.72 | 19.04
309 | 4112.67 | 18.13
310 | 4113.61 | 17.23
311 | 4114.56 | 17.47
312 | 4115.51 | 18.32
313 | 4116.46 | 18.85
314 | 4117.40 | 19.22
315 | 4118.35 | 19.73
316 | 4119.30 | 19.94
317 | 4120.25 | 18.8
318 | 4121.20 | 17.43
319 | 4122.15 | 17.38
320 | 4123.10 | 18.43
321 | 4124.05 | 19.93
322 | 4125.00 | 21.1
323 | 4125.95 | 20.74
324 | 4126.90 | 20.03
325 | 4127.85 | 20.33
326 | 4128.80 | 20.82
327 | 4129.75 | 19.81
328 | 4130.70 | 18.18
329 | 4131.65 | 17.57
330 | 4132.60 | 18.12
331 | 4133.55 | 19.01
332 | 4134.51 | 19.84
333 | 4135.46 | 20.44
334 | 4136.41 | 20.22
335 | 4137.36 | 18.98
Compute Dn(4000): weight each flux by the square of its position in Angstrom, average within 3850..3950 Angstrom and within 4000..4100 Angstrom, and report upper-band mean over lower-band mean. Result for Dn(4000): 1.19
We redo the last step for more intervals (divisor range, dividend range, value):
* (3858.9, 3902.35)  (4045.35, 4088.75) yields 1.22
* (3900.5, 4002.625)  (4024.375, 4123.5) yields 1.13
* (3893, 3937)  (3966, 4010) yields 1.09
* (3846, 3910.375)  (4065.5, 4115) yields 1.14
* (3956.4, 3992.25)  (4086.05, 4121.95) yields 1.14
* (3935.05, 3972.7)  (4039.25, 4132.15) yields 1.22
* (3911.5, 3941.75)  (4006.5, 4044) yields 1.24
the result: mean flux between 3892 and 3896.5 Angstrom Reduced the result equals 16.5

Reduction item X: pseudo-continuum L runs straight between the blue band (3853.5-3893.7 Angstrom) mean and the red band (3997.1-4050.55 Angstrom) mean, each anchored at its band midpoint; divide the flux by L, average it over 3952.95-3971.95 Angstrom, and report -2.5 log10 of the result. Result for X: 0.22 mag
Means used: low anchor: 17.2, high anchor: 19.4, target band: 15.1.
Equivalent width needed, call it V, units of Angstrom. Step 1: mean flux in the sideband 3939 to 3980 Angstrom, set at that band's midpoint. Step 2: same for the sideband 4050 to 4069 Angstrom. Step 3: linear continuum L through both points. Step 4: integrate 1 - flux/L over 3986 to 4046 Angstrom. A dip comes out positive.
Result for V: -5.0 Angstrom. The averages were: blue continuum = 16.9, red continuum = 18.8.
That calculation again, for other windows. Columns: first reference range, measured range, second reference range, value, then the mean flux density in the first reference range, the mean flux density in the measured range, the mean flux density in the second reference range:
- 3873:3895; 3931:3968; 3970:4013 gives 3.16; 16.3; 16.4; 18.8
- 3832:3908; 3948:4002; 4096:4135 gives -1.17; 17.1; 17.8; 17.8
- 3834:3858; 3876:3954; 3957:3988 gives -2.92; 16.9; 17.2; 16.2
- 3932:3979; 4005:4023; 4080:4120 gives -2.86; 15.9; 19.4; 18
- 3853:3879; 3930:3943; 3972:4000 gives 3.99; 18.1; 13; 19.1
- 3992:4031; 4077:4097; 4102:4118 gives -1.58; 19.6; 19.5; 17.6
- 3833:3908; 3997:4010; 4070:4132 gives -1.38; 17.1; 19.8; 18.5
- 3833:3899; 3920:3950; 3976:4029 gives 3.58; 17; 16.1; 19.5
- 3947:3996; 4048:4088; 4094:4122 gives -4.61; 17.5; 19.2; 17.1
